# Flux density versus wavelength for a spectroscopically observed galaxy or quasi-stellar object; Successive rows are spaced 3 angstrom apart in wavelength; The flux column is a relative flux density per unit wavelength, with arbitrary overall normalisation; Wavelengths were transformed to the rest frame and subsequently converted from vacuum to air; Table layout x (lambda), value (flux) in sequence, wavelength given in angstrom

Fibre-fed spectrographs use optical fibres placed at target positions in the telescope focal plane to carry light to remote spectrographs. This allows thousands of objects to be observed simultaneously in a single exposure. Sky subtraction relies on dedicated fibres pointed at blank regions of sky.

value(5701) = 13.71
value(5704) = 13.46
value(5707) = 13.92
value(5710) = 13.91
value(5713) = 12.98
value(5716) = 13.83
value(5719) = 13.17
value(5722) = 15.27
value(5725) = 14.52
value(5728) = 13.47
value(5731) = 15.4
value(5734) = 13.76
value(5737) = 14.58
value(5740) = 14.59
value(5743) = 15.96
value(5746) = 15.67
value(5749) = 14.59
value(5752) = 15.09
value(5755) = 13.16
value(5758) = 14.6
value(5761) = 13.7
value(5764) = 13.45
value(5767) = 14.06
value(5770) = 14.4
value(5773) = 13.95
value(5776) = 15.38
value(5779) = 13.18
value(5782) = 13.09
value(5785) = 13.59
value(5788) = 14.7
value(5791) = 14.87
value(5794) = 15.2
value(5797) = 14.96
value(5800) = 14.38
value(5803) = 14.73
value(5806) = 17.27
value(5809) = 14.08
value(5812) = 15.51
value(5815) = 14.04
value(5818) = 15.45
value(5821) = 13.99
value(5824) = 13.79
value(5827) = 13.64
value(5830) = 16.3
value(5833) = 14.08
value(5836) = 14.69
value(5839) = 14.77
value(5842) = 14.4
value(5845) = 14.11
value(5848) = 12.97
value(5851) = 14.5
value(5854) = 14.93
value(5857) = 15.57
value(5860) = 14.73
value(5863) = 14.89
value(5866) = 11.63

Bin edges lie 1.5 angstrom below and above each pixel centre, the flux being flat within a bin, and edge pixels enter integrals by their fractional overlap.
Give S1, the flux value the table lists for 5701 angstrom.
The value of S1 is 13.71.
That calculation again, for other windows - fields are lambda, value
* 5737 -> 14.58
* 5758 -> 14.6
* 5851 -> 14.5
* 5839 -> 14.77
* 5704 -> 13.46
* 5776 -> 15.38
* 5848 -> 12.97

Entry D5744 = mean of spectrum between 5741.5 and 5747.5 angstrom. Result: 15.8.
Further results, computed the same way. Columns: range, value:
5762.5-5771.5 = 14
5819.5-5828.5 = 13.8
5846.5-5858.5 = 14.5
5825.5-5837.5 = 14.7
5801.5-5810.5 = 15.4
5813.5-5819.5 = 14.7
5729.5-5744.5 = 14.9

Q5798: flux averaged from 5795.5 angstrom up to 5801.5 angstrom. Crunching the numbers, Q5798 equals 14.7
